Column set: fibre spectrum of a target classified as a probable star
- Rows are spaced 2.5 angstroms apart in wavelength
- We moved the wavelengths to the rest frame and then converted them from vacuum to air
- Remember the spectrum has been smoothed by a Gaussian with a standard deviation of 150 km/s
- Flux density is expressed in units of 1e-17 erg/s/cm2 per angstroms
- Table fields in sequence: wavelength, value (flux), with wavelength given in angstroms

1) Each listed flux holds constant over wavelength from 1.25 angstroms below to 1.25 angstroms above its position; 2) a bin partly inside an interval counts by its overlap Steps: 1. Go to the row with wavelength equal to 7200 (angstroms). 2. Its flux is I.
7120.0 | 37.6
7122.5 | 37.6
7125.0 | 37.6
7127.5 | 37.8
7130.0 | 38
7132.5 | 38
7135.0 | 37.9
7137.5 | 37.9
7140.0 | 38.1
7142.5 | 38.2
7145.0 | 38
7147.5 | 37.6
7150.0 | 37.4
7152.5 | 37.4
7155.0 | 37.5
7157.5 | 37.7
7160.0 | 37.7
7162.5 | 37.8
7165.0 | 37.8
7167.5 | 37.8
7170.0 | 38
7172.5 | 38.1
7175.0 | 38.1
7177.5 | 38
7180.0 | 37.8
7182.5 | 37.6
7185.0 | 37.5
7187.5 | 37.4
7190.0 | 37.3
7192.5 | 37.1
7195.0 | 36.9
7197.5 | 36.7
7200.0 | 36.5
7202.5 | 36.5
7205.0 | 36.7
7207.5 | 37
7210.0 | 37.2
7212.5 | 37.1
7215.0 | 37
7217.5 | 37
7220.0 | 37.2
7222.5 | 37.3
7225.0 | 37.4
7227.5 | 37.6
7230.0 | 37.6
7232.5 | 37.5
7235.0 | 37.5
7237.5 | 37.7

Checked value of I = 36.5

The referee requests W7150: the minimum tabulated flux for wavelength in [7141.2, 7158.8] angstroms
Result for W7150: 37.4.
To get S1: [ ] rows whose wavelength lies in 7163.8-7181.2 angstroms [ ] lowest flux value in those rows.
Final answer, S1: 37.8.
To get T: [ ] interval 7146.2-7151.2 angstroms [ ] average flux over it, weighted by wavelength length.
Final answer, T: 37.5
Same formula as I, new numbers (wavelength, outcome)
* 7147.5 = 37.6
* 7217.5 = 37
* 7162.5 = 37.8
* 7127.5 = 37.8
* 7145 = 38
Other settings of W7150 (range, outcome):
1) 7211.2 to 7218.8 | 37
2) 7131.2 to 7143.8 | 37.9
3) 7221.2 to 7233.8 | 37.3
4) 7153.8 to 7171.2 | 37.5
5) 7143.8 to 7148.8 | 37.6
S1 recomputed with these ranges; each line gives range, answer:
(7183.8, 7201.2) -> 36.5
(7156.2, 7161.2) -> 37.7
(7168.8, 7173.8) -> 38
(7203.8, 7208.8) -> 36.7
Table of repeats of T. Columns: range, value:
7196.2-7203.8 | 36.6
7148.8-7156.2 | 37.4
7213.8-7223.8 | 37.1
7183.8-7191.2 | 37.4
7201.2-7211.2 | 36.8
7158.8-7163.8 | 37.8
